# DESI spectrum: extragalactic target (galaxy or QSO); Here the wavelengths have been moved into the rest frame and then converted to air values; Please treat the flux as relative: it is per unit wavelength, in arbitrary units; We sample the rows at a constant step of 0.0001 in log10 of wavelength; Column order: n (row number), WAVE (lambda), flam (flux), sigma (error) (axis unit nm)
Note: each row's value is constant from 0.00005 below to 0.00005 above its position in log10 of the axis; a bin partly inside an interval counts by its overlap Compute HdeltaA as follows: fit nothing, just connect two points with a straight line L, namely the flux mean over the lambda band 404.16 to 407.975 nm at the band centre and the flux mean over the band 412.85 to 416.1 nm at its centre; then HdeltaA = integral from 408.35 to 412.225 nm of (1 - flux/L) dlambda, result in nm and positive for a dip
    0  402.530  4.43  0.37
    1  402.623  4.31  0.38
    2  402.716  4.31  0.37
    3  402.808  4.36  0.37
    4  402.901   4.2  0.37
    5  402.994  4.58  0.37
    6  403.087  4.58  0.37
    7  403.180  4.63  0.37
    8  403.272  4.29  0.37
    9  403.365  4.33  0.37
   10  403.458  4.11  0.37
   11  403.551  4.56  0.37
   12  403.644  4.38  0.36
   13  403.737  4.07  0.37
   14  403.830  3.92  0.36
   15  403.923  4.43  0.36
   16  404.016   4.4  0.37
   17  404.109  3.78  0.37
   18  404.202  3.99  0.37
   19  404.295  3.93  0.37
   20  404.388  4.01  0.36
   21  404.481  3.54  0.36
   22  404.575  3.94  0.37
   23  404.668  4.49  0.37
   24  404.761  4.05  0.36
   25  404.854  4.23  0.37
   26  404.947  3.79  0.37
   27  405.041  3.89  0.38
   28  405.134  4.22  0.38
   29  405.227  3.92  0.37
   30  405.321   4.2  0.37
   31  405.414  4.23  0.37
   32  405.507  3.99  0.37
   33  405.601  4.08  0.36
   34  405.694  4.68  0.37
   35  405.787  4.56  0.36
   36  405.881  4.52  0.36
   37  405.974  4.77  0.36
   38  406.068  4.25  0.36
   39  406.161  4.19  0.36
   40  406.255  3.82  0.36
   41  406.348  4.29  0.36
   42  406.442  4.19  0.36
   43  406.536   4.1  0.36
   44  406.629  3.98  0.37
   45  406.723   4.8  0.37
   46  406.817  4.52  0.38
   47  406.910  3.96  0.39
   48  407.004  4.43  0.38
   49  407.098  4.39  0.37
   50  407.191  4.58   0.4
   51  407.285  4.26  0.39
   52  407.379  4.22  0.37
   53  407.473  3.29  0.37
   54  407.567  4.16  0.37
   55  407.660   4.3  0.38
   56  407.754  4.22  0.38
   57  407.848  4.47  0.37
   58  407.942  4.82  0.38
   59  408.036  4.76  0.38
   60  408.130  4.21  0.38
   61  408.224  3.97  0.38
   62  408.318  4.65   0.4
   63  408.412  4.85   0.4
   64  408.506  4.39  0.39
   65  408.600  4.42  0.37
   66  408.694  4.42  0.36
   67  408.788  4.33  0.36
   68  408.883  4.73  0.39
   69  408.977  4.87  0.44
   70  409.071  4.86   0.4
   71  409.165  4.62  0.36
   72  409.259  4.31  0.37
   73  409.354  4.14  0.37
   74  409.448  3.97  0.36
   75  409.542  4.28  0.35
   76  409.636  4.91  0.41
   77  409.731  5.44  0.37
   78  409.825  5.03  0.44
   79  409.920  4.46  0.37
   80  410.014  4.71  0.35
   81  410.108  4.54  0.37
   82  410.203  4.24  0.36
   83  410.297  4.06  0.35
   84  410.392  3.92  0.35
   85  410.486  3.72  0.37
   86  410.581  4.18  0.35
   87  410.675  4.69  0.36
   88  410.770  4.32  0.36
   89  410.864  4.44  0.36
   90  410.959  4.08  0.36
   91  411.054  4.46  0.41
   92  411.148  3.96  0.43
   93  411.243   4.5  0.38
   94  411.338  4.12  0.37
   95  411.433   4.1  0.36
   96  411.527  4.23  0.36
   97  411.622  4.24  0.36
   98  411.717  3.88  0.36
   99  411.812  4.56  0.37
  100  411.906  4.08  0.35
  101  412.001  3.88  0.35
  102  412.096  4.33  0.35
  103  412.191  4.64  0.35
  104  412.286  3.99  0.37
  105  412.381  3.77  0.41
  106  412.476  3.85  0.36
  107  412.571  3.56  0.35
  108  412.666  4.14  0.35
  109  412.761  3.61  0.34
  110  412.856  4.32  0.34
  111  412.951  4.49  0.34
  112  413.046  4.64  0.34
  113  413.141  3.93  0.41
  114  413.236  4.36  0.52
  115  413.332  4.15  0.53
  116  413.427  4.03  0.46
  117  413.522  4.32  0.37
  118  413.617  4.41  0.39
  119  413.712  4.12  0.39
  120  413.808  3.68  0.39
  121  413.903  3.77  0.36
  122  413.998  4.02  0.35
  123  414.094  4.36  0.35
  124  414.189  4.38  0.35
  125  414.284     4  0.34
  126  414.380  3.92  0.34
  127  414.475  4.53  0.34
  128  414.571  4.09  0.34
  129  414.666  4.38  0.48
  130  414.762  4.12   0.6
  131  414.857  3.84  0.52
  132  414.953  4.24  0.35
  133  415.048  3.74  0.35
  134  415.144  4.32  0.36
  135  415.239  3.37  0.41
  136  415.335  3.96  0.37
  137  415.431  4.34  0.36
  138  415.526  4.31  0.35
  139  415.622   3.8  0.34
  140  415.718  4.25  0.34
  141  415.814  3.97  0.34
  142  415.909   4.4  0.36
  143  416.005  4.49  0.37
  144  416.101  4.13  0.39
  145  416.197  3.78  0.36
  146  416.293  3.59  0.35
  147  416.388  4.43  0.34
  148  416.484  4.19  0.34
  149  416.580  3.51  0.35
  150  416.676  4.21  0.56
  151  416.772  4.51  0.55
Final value -0.20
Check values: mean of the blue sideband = 4.2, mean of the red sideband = 4.15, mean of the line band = 4.39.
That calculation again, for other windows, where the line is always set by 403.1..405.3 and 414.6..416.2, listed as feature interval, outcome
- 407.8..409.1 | -0.136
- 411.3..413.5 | -0.013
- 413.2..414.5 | -0.012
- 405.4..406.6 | -0.044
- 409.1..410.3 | -0.124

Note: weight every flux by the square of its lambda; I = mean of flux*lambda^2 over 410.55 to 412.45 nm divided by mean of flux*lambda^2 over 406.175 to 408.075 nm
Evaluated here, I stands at 1.01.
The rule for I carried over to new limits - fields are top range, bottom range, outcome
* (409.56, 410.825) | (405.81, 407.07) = 1.06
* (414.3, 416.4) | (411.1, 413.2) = 1.00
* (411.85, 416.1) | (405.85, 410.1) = 0.96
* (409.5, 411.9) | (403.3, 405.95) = 1.08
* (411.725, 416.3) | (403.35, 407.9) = 1.02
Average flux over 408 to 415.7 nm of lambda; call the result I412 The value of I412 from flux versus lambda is 4.25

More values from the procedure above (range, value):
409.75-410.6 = 4.36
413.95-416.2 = 4.12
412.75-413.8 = 4.22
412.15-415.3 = 4.09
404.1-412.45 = 4.29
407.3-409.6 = 4.39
